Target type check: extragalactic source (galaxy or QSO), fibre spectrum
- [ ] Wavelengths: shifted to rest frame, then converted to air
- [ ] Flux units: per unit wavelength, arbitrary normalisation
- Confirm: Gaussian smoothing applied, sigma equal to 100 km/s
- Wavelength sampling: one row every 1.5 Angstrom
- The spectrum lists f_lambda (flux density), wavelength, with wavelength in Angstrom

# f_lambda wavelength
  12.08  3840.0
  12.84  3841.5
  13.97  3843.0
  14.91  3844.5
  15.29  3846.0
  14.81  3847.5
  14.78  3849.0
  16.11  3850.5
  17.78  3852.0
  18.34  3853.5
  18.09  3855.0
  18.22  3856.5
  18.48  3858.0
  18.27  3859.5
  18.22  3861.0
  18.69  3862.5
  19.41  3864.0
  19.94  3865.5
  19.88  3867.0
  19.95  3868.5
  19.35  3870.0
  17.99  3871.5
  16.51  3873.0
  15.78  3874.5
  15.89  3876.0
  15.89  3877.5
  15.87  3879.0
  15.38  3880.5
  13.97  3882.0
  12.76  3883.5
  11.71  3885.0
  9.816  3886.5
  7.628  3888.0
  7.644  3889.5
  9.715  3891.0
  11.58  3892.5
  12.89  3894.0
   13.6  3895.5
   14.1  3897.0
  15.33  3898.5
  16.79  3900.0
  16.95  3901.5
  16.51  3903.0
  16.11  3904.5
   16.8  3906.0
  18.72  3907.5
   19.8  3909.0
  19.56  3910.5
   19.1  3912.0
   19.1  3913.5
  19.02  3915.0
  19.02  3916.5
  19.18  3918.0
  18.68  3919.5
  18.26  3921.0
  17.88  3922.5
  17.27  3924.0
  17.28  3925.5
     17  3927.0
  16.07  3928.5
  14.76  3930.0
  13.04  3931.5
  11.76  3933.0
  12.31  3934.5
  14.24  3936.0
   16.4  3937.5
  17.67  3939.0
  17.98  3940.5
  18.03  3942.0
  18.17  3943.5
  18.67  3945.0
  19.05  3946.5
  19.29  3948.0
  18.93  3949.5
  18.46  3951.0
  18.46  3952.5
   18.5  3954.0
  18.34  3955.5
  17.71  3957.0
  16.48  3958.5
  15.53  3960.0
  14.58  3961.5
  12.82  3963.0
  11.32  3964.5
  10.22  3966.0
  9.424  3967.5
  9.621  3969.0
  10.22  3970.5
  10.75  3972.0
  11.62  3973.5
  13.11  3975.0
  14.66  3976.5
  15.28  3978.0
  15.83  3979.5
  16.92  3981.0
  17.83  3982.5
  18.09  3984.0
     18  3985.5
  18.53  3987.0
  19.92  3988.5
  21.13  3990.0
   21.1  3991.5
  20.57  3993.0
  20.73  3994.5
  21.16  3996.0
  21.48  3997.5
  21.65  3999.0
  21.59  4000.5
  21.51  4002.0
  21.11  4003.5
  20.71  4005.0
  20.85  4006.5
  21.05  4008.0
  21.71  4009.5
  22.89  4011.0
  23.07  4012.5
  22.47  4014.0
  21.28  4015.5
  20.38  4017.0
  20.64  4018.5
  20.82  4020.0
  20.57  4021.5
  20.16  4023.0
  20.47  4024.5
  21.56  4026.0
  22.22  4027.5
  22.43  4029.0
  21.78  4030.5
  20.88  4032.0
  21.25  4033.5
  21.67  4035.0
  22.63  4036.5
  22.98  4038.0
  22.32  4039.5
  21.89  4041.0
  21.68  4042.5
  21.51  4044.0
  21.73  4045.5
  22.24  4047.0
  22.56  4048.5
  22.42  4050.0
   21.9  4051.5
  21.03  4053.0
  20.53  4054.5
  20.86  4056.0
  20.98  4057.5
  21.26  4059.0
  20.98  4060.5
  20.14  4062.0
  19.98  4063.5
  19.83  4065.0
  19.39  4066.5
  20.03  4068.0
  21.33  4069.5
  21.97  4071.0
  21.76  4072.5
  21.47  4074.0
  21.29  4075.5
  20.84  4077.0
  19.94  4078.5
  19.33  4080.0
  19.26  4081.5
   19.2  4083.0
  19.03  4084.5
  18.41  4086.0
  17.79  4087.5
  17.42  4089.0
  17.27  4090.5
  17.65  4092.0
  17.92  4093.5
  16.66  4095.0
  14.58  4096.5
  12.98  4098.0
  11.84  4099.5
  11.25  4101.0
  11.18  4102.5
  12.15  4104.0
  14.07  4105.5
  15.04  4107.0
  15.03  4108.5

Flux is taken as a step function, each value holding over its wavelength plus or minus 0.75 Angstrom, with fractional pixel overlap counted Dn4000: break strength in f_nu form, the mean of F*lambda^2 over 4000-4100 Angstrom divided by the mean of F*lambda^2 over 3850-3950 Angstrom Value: 1.34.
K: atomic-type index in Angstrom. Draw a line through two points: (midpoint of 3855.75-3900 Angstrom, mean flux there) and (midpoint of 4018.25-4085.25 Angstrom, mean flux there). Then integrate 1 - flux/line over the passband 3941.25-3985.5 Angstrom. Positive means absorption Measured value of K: 6.4 Angstrom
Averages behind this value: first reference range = 15.4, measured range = 15.5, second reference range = 21.1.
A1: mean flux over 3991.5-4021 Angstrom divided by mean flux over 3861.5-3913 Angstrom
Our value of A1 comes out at 1.4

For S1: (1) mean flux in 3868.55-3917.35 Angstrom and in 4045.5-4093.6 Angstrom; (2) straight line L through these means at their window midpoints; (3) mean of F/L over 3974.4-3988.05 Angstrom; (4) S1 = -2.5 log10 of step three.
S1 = 0.08 mag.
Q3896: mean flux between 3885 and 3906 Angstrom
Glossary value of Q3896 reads 13.1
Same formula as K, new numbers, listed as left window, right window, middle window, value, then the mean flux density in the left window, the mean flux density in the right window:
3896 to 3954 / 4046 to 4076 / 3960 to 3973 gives 4.96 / 17.3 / 21.1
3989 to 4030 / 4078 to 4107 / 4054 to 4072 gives -2.66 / 21.3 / 16.1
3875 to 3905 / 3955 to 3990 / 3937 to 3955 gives -4.98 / 13.5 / 14.8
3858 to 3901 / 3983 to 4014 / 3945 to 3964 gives 1.45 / 15.2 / 20.9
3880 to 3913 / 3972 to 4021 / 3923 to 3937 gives 1.00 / 14.4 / 19.5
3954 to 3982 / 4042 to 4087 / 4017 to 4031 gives -2.61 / 13.7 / 20.7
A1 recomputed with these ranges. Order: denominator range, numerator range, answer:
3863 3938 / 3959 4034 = 1.16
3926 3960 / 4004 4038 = 1.27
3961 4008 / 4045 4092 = 1.20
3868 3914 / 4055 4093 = 1.31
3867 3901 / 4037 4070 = 1.49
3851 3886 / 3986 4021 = 1.23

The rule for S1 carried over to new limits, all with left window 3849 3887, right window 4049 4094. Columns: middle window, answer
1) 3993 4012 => -0.13 mag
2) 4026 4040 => -0.13 mag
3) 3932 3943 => 0.16 mag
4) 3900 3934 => 0.02 mag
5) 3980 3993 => -0.01 mag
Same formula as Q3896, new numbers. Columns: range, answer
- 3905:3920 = 18.9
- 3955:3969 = 13.7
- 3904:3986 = 16.2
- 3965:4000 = 16.4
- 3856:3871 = 19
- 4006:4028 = 21.3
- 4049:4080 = 20.9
